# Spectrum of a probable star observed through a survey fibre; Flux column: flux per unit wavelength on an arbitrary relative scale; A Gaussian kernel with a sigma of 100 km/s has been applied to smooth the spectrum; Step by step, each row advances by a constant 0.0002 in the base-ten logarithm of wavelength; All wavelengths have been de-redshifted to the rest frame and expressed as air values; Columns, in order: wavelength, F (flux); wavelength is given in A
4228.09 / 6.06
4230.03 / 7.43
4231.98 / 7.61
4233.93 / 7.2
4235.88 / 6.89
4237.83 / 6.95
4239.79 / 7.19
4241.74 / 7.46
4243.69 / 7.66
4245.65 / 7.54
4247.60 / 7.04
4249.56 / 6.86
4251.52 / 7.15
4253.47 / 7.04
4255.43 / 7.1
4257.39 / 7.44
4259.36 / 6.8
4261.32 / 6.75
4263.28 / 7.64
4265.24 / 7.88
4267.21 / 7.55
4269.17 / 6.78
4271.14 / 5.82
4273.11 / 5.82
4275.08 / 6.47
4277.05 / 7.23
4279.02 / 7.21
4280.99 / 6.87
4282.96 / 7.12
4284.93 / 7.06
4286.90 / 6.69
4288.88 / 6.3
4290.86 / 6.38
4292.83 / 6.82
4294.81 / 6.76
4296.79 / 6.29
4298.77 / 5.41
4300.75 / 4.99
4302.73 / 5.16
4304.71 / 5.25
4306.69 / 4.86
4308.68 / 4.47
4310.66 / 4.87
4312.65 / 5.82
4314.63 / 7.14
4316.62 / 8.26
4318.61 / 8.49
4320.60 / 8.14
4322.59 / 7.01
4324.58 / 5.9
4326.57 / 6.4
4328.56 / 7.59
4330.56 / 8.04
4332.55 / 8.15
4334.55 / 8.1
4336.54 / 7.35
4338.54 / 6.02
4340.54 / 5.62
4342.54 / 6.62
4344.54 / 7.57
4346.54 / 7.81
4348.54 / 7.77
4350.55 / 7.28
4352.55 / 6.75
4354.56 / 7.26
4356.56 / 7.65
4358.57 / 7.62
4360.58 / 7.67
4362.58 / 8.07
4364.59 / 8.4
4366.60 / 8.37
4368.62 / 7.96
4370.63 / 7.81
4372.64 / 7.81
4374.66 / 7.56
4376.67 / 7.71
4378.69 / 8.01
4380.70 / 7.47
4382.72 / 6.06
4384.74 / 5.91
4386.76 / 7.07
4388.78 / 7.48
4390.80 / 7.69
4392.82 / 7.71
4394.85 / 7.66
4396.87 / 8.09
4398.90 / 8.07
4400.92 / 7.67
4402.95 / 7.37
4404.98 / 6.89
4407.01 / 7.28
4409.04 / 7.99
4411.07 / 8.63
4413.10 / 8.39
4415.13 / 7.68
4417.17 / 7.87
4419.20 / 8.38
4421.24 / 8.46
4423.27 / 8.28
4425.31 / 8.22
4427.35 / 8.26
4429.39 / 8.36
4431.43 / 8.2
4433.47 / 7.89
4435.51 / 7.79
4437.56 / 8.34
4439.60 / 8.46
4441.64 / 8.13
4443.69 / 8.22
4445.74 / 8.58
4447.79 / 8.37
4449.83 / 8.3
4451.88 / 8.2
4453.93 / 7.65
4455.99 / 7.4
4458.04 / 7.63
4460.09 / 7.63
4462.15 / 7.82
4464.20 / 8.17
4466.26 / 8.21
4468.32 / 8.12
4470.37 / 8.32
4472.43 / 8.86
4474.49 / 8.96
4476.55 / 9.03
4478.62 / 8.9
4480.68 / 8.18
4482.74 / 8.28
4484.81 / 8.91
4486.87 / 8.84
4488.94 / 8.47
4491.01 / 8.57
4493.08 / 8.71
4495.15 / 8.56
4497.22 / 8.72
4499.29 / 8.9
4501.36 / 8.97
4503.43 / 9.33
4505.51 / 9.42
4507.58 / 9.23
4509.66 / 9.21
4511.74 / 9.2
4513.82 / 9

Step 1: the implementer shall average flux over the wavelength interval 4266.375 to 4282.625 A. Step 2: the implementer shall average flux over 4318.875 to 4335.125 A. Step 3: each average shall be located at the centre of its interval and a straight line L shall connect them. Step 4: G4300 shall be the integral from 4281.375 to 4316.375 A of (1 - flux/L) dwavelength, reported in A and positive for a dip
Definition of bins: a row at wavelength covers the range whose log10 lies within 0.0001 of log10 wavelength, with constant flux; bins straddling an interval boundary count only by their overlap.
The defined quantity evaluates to 5.07 A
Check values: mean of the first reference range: 6.73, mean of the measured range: 6.03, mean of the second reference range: 7.45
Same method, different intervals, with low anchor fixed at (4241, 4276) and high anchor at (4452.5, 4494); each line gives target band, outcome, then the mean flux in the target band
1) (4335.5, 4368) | 1.0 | 7.37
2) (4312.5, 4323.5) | -0.3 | 7.61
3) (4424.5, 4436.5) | -0.1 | 8.12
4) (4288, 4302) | 2.2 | 6.12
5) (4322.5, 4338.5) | 0.5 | 7.26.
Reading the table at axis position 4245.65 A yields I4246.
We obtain 7.54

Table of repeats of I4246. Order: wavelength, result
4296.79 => 6.29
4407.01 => 7.28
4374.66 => 7.56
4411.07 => 8.63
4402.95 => 7.37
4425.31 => 8.22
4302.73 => 5.16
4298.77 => 5.41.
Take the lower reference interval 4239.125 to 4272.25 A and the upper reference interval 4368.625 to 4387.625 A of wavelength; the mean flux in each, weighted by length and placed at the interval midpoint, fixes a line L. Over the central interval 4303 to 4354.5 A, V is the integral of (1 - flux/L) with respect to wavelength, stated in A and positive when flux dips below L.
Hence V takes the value 2.91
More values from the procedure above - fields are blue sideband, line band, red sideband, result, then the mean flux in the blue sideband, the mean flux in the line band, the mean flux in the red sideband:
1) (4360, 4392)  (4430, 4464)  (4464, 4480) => 1.10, 7.57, 8.05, 8.58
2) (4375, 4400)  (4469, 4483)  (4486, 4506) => -0.14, 7.42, 8.66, 8.83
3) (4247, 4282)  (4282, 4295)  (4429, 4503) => 0.73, 6.97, 6.73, 8.36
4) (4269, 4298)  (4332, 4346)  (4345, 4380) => 0.66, 6.63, 7.05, 7.73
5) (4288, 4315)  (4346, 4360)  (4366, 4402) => -1.19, 5.72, 7.44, 7.55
